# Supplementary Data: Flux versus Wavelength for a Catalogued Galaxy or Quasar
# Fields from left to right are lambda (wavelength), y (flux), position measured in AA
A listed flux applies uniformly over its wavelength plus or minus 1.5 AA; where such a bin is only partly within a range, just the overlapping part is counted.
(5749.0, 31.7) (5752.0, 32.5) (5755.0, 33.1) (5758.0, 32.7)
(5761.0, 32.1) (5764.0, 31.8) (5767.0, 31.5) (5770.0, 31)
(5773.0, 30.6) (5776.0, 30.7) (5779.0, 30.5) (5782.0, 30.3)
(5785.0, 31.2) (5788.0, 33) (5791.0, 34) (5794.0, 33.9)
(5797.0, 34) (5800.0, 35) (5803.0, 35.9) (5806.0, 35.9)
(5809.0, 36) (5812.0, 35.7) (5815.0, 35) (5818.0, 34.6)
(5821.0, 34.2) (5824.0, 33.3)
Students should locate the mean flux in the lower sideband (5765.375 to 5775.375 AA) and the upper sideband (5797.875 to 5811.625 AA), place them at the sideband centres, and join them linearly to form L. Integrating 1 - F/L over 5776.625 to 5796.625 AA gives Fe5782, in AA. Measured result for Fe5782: 0.6 AA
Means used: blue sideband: 31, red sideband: 35.6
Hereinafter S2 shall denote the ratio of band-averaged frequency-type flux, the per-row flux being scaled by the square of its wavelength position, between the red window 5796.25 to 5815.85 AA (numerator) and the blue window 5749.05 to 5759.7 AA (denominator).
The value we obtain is 1.11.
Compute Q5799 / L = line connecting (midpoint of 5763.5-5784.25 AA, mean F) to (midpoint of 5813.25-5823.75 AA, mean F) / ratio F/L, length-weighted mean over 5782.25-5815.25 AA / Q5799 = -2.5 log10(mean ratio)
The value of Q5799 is -0.05 mag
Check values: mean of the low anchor 30.9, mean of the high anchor 34.5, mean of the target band 34.3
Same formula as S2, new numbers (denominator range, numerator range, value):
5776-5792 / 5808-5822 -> 1.12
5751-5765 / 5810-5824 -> 1.09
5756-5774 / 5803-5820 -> 1.14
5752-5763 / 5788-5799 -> 1.05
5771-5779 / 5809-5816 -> 1.17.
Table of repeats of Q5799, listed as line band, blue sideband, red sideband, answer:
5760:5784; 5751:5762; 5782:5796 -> 0.056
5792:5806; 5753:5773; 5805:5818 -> -0.006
